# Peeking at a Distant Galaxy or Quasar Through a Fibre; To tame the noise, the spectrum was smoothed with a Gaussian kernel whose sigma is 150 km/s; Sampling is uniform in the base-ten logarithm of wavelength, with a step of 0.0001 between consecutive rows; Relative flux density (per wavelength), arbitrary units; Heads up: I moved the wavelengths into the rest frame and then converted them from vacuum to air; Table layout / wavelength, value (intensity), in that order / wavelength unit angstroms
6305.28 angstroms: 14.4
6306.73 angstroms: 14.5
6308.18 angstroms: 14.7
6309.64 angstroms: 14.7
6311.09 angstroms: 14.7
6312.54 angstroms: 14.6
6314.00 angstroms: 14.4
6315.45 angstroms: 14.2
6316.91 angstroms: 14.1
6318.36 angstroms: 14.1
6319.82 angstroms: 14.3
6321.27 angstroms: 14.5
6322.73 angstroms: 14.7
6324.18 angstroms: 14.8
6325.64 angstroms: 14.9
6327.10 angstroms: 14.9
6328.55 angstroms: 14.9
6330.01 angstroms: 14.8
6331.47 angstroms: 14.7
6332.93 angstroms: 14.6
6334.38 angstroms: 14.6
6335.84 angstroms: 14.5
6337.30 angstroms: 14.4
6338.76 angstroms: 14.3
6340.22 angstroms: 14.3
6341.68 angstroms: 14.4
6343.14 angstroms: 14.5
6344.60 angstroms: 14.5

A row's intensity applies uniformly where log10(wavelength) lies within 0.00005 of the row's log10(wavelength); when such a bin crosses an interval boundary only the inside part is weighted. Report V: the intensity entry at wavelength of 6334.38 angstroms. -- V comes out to 14.6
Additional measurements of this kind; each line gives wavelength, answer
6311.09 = 14.7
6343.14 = 14.5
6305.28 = 14.4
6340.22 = 14.3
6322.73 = 14.7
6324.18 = 14.8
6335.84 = 14.5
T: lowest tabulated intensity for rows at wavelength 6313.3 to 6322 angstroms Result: 14.1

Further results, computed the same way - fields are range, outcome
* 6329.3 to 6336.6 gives 14.5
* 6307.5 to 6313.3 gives 14.6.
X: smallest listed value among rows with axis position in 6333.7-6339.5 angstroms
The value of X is 14.3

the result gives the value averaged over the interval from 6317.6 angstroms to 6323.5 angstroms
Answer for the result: 14.4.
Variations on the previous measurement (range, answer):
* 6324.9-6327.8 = 14.9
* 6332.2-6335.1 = 14.6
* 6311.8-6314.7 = 14.5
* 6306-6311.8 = 14.6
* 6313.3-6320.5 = 14.2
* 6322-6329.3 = 14.8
